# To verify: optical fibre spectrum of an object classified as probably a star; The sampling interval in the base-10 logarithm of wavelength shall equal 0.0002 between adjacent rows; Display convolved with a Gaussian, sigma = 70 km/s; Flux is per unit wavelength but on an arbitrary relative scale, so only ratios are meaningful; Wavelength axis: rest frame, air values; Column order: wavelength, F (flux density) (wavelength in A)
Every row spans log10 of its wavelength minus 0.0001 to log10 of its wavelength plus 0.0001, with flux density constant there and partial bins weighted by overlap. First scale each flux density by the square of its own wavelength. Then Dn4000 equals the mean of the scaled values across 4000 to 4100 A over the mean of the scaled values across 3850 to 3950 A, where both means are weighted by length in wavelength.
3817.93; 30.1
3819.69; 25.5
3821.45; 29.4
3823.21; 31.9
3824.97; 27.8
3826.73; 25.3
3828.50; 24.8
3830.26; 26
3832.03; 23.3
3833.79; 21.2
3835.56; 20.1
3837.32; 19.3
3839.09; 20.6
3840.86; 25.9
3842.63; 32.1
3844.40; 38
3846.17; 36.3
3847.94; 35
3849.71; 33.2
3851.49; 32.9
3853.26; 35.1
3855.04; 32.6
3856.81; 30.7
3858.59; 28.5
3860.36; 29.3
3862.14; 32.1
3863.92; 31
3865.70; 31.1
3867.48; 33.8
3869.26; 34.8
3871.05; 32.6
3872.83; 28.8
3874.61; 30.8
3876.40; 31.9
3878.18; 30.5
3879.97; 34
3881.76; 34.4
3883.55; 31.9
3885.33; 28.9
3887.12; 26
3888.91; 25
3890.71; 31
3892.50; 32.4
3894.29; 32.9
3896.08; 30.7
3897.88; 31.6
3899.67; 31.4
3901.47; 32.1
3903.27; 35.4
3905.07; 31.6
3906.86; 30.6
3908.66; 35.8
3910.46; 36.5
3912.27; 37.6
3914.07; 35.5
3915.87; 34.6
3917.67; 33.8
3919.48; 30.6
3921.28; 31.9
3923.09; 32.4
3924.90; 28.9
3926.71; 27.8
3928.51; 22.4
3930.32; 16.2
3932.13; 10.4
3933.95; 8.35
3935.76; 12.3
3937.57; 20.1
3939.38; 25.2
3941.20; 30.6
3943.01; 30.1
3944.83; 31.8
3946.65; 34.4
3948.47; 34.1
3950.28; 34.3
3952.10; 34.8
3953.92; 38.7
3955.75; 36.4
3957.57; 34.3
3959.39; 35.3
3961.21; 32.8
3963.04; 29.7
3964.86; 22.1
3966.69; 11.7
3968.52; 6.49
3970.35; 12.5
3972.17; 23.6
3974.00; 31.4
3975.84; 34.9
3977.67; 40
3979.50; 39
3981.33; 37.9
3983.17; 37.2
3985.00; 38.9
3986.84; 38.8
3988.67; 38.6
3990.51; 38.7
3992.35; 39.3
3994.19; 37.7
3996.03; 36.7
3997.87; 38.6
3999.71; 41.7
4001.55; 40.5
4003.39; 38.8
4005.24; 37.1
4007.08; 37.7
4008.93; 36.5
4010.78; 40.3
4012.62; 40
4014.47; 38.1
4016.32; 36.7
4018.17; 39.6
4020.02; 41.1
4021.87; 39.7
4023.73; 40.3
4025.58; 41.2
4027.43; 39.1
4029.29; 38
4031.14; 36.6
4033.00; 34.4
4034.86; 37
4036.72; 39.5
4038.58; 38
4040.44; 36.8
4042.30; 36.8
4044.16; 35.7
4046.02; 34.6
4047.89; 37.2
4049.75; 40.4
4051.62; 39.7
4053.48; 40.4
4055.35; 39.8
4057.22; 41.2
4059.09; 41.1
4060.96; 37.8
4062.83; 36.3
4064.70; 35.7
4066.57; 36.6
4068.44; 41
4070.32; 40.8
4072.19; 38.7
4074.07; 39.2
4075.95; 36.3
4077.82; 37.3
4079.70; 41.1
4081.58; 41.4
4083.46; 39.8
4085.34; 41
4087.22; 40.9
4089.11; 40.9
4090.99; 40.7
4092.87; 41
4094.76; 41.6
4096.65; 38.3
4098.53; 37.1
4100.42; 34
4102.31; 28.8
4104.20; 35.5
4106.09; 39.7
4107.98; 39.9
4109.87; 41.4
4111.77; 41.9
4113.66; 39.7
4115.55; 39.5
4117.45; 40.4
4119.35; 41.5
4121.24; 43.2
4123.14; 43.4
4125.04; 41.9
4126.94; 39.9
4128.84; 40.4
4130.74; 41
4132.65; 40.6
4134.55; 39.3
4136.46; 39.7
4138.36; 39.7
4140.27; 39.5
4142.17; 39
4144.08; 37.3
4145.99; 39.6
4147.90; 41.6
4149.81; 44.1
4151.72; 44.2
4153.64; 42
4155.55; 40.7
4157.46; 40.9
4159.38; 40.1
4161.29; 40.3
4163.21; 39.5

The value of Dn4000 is 1.40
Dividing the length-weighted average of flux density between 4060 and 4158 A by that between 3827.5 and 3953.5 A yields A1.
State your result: 1.34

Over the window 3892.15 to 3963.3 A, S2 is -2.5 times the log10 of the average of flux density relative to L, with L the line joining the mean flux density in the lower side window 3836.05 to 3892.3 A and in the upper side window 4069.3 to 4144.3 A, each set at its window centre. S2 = 0.10 mag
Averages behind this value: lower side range 30.9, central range 30.1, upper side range 39.6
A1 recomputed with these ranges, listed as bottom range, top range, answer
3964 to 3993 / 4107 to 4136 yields 1.33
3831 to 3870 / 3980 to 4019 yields 1.29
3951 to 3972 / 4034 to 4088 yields 1.45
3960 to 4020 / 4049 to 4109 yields 1.13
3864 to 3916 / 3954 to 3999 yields 1.01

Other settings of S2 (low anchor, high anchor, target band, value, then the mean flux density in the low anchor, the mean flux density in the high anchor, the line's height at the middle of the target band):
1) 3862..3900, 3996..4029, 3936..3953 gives 0.17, 31.2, 39.1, 35.1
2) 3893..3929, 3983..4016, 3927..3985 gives 0.28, 32.3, 38.6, 35.5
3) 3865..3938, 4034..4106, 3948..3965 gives -0.04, 29.5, 38.4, 32.4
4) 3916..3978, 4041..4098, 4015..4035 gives -0.11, 27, 39.1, 34.7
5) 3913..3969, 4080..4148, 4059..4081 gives -0.05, 27.5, 39.7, 36.6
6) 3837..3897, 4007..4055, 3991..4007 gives -0.05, 31.1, 38.3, 36.9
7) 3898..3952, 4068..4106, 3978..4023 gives -0.16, 29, 38.8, 33.5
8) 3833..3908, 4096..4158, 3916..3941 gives 0.35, 30.7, 39.9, 32.8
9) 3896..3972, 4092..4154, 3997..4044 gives -0.15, 28.3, 39.9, 33.6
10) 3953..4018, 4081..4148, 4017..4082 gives -0.05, 34.3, 39.7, 37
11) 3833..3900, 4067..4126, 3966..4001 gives 0.07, 30.5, 39.6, 35.1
